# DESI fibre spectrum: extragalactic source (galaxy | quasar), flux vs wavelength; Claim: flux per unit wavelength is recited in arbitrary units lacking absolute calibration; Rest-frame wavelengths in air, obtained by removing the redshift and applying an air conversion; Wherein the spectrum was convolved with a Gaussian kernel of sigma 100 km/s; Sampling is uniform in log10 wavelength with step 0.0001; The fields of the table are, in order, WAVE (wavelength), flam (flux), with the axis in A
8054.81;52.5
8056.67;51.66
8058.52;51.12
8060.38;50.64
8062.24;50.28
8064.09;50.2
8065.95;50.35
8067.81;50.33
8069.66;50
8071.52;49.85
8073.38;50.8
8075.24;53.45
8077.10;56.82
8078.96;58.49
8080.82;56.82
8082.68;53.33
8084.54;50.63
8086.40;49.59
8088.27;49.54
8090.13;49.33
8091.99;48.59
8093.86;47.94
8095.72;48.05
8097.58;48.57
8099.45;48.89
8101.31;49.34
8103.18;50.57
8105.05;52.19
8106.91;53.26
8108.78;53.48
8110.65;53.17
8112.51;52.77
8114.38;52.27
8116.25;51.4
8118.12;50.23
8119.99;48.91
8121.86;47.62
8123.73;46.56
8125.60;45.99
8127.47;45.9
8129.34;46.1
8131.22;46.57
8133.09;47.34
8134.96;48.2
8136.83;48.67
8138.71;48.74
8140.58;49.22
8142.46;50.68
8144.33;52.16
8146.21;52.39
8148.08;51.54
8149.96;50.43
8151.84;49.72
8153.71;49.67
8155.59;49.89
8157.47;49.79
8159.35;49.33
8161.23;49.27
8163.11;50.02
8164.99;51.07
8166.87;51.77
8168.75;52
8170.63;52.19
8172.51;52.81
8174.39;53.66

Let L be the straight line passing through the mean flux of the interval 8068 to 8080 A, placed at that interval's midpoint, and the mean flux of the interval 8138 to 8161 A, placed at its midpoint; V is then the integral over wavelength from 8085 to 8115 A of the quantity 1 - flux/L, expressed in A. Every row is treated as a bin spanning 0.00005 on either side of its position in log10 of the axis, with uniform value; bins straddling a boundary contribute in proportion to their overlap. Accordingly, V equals 0.96 A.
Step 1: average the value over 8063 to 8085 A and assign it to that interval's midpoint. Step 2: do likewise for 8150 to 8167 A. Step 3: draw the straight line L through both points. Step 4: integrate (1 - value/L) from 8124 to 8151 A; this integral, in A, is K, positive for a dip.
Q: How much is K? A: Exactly 1.0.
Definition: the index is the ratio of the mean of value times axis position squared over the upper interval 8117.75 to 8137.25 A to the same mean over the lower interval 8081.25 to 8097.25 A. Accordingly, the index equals 0.96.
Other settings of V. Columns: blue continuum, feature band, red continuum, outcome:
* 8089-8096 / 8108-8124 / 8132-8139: -0.83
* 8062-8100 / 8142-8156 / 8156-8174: 0.04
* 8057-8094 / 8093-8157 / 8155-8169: 1.45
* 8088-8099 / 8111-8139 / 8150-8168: 0.43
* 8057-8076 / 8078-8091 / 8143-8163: -0.49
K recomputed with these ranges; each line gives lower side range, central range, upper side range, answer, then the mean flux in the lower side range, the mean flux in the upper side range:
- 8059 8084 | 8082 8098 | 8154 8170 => 0.8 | 52.4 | 50.4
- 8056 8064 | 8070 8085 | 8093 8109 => -0.9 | 50.8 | 50.1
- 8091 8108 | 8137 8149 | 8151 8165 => -0.2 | 49.7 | 49.8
